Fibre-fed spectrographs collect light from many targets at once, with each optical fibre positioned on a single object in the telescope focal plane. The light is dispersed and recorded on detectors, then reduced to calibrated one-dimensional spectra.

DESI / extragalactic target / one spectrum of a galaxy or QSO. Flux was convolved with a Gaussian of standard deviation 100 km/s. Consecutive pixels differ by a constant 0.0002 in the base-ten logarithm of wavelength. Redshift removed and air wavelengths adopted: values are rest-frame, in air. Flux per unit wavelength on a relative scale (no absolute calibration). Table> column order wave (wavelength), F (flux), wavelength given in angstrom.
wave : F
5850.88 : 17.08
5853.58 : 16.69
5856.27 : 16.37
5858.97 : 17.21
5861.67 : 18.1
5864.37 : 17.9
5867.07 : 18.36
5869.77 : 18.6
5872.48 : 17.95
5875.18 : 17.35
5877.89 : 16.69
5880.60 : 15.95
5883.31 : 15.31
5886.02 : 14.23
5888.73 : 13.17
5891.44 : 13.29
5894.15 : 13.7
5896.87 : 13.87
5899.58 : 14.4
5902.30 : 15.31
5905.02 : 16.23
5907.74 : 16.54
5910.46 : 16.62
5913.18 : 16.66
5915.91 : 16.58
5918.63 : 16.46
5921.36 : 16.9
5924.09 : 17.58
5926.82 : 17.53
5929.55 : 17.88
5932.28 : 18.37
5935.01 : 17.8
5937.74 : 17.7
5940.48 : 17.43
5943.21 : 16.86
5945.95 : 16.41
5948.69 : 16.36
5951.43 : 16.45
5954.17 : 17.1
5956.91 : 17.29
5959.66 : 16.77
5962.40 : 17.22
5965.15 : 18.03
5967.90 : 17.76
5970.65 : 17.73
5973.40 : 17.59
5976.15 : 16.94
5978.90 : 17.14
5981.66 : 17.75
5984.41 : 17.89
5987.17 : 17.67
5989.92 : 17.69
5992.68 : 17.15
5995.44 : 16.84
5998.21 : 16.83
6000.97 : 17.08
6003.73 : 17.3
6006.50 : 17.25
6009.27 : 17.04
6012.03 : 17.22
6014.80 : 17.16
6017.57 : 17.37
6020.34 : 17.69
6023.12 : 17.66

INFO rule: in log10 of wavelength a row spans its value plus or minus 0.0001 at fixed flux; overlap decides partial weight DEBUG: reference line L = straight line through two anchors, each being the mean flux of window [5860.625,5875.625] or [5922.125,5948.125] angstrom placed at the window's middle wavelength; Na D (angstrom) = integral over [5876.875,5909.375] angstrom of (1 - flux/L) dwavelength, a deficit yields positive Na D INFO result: 5.4 angstrom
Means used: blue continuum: 18.1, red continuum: 17.5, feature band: 14.9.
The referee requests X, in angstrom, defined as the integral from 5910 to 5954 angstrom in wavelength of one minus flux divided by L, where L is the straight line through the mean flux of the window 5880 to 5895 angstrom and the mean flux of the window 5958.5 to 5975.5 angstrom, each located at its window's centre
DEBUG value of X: -2.9 angstrom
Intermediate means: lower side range 14.2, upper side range 17.5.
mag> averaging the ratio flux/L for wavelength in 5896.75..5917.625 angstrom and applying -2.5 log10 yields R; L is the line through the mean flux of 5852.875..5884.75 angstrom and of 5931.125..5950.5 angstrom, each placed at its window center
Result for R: 0.09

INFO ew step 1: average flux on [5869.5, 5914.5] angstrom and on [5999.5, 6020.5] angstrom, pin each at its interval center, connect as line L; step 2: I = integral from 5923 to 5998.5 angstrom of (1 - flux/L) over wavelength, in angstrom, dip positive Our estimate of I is -3.7 angstrom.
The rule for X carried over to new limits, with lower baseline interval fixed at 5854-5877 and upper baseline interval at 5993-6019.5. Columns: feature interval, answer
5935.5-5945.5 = 0.1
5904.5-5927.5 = 0.9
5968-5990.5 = -0.4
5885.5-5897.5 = 2.7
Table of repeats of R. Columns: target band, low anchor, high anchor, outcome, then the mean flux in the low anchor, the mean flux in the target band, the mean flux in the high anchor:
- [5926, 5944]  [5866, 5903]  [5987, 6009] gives -0.09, 15.6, 17.7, 17.2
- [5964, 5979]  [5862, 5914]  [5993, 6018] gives -0.05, 15.9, 17.6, 17.1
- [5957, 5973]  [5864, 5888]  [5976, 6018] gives -0.02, 16.8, 17.5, 17.3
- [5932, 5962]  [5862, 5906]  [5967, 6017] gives -0.03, 15.8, 17.1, 17.3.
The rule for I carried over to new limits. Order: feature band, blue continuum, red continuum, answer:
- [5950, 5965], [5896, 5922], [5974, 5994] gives -0.1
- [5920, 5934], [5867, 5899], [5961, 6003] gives -1.1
